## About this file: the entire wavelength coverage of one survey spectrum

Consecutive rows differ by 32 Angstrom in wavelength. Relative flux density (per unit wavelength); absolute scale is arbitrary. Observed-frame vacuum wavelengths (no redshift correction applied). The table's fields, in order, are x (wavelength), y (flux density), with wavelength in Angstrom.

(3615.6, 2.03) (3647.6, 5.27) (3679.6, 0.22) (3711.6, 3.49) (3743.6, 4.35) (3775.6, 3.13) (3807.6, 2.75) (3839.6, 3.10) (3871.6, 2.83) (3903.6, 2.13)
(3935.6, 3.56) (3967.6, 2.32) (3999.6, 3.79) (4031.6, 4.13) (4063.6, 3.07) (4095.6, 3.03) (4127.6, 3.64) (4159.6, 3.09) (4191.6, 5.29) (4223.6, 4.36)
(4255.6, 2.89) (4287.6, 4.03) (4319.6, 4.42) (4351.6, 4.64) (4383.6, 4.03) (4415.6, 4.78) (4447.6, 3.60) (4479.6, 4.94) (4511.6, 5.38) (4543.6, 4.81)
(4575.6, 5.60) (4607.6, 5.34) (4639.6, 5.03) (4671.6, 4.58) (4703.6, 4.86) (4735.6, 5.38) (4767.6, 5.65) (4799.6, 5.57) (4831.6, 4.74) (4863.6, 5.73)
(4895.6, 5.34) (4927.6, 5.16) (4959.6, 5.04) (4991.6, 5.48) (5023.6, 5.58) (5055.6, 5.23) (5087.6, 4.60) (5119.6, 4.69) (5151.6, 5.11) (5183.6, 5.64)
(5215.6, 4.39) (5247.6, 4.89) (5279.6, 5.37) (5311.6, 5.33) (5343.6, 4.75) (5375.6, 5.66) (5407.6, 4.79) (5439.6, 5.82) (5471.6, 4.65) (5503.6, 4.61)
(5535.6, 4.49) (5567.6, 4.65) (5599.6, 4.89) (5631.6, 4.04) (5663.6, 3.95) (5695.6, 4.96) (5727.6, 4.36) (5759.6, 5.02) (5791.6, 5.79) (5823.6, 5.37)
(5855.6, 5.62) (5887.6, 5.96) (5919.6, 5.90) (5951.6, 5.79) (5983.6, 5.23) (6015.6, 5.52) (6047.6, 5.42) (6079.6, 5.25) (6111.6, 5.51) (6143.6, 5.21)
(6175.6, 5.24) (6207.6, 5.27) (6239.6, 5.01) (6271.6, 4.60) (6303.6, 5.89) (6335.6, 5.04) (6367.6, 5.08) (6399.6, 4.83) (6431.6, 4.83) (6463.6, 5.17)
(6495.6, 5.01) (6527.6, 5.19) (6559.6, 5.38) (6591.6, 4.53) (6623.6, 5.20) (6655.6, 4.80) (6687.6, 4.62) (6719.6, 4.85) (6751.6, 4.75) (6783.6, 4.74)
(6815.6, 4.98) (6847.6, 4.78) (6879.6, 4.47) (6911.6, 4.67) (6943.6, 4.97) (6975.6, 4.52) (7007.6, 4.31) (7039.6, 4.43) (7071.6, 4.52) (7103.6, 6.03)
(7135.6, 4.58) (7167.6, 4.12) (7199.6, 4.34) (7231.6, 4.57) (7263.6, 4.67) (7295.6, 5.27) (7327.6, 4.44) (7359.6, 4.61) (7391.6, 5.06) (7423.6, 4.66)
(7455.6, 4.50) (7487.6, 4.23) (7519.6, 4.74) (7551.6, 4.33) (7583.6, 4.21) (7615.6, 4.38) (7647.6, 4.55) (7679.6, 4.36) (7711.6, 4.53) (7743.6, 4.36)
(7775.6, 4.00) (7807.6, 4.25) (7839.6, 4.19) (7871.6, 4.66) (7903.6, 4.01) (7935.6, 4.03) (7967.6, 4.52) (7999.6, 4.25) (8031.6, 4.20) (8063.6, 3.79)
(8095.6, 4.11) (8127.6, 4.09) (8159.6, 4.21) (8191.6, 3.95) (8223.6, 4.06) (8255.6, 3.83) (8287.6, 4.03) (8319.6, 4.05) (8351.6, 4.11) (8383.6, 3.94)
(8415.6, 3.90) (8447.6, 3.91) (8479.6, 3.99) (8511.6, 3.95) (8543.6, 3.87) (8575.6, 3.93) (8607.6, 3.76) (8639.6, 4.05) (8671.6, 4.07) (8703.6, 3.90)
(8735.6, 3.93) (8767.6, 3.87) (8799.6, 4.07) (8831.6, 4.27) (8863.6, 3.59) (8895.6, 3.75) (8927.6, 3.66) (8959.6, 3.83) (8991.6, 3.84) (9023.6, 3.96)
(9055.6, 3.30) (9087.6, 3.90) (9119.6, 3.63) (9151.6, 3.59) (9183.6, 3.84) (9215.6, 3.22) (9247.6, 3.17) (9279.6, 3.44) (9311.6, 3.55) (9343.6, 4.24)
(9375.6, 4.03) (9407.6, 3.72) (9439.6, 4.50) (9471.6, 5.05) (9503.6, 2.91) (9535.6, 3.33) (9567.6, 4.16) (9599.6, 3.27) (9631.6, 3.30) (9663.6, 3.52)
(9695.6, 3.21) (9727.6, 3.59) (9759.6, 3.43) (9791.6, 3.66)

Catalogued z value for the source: 0.08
